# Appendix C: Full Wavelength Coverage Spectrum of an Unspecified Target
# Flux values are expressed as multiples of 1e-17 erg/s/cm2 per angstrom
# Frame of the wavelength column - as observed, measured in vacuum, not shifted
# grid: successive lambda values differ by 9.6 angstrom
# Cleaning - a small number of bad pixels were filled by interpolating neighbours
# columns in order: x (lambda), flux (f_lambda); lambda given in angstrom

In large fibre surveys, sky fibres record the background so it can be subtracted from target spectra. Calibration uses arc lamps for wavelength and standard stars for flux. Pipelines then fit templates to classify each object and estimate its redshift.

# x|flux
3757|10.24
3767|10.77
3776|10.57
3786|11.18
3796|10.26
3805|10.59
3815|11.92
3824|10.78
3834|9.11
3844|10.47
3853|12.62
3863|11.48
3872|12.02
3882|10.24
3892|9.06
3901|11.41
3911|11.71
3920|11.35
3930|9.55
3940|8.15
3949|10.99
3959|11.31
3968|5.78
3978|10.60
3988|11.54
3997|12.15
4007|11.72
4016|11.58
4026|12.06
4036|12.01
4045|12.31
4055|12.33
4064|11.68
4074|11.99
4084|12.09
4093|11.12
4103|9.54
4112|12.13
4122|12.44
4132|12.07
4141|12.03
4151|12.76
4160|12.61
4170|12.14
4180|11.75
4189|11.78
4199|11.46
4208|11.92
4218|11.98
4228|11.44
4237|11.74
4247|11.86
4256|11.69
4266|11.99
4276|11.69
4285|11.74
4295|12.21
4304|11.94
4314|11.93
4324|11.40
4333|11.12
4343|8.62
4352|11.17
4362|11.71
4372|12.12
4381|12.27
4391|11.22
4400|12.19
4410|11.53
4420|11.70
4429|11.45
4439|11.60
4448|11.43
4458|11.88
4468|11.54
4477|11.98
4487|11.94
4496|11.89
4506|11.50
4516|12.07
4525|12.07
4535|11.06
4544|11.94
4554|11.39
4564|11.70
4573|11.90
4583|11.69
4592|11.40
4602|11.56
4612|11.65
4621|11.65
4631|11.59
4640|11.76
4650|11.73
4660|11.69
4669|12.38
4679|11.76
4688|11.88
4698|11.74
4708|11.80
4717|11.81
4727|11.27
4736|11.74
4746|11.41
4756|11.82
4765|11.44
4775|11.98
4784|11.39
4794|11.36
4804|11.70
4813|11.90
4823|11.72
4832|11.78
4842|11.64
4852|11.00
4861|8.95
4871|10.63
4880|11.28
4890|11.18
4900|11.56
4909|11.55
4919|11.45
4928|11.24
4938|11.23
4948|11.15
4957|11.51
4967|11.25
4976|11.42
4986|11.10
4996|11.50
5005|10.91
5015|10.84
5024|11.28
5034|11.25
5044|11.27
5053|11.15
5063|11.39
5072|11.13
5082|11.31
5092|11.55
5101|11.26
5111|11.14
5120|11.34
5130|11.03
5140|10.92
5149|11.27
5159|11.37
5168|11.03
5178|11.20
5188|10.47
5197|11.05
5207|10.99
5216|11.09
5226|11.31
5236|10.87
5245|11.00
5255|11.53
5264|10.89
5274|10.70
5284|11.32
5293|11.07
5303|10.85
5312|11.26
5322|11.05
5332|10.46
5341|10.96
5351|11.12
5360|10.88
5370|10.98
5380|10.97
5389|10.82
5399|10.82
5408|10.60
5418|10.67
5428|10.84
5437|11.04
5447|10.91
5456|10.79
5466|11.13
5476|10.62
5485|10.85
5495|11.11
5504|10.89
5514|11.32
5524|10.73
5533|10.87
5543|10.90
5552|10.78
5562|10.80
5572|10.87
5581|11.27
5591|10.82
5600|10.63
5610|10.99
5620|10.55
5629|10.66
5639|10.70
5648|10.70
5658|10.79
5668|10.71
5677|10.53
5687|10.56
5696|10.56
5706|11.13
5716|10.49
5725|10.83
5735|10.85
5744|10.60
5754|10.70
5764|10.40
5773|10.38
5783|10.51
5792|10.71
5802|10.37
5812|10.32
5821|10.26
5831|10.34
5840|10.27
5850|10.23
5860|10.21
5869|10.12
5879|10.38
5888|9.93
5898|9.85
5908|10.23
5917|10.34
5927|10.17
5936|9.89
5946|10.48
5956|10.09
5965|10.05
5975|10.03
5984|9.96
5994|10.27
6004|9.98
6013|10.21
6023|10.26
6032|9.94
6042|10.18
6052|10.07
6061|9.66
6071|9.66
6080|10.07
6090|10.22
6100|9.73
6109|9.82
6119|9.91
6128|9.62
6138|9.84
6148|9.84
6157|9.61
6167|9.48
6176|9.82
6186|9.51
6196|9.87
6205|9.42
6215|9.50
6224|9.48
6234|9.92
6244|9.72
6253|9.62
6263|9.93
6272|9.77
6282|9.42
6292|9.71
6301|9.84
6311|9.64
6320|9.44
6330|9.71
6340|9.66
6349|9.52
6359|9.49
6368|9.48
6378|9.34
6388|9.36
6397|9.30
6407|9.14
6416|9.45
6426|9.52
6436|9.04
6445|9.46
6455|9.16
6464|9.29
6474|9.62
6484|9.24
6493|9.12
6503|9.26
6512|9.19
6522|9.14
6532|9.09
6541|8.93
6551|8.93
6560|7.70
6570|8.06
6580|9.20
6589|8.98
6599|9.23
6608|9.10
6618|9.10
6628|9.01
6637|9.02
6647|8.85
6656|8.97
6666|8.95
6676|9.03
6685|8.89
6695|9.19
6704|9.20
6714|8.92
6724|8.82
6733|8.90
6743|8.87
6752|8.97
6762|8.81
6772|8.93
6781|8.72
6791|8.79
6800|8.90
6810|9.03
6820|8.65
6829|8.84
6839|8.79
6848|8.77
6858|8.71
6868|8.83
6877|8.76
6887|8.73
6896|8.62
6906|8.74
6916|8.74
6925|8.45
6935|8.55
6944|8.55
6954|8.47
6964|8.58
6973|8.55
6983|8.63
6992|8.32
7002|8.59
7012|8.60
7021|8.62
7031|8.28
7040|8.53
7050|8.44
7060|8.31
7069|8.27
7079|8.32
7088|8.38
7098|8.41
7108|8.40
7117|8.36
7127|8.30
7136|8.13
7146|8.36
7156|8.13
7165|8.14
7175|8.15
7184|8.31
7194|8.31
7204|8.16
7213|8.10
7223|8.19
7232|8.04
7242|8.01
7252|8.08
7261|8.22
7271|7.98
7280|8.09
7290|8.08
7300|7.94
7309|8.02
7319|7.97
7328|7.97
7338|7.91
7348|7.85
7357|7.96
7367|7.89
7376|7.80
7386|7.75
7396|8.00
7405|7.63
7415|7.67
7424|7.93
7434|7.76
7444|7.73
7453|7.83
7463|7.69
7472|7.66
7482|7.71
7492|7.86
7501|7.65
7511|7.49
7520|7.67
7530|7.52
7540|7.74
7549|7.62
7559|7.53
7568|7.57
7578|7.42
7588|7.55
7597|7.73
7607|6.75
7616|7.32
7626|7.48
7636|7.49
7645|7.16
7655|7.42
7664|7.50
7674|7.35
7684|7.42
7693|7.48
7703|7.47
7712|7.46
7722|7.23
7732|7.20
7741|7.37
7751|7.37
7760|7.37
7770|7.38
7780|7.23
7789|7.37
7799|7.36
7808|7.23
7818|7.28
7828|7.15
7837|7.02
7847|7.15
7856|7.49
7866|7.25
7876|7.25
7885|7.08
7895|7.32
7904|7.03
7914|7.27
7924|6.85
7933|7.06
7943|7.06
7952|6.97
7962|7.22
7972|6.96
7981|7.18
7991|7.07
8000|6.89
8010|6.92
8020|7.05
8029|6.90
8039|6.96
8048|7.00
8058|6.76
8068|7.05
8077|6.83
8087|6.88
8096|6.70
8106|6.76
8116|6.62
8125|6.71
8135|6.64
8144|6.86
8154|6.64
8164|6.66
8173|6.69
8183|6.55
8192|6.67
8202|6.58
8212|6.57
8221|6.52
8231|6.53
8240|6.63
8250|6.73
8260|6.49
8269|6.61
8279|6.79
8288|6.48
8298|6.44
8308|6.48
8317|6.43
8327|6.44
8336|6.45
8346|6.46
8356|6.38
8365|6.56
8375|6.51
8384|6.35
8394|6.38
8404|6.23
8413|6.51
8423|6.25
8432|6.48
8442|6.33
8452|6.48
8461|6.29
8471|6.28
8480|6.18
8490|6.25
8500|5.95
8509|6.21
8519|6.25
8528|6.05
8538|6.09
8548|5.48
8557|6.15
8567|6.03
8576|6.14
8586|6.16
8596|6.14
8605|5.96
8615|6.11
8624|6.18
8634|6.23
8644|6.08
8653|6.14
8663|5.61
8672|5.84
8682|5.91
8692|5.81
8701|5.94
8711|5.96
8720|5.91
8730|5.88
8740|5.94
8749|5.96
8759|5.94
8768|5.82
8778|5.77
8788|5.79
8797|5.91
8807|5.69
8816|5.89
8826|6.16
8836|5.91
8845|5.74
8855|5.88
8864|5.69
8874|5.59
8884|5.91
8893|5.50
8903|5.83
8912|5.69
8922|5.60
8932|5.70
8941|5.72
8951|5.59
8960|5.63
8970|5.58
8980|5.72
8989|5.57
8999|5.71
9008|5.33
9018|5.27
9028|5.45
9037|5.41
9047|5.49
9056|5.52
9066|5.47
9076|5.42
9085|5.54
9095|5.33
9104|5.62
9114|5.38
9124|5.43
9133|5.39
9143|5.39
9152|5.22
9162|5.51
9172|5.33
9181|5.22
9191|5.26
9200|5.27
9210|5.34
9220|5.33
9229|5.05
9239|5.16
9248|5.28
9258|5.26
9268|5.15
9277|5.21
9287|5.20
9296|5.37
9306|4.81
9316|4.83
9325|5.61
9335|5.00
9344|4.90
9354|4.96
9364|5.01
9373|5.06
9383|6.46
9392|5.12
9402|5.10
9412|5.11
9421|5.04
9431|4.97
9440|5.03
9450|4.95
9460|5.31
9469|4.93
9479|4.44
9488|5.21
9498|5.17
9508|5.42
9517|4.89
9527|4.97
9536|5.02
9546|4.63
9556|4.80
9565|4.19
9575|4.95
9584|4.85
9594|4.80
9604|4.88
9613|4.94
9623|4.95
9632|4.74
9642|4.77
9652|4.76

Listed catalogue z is 0.00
